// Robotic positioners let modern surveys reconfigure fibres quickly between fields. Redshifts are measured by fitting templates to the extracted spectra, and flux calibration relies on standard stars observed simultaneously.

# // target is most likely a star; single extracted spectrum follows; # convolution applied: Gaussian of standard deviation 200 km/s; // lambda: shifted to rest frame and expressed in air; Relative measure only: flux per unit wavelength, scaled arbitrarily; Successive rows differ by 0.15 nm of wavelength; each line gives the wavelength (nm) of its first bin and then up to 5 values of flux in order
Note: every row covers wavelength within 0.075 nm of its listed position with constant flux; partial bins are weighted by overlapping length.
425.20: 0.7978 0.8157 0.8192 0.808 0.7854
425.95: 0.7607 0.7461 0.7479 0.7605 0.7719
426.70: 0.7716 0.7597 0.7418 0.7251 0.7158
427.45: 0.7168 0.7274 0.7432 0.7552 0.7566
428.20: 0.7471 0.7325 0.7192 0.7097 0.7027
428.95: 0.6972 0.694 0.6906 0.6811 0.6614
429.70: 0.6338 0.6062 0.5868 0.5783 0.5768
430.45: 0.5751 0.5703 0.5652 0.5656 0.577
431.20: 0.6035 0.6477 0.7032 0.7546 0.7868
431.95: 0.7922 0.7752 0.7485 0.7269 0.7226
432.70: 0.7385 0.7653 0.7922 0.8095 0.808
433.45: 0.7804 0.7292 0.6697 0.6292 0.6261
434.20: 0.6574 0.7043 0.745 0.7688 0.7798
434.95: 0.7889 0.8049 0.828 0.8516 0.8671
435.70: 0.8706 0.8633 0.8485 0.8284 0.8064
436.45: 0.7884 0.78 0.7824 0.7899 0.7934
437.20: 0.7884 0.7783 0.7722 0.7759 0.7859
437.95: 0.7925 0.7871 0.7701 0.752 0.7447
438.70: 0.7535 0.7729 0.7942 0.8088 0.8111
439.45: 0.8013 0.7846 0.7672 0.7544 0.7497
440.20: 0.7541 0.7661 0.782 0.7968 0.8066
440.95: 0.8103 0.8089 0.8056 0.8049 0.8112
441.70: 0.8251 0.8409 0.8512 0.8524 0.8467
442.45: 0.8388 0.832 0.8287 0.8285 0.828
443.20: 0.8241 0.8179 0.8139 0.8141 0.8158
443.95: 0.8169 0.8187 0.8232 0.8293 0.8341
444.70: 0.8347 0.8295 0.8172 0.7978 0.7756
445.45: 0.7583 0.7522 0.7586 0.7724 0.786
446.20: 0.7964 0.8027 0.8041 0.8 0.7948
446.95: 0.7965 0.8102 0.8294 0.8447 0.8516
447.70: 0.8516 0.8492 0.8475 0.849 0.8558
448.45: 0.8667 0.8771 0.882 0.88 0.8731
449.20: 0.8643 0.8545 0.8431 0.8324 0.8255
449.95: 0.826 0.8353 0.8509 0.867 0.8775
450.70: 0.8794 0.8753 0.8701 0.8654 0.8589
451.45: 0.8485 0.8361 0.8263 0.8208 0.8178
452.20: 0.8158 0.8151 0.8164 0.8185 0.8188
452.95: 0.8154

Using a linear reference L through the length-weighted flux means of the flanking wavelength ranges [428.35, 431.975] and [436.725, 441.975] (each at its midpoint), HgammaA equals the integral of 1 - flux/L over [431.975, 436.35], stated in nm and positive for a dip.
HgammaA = -0.36 nm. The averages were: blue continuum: 0.653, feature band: 0.77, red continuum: 0.787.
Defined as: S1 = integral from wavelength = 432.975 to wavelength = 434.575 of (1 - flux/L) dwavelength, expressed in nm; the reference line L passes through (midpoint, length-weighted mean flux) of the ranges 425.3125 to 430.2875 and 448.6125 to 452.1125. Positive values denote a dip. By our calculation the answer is 0.07 nm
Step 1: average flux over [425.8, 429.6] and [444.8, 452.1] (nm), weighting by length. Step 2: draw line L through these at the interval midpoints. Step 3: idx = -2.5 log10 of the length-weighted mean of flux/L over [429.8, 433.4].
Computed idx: 0.10 mag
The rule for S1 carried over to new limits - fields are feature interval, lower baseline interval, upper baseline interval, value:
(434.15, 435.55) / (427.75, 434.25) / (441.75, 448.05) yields -0.10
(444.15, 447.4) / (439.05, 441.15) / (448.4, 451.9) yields 0.10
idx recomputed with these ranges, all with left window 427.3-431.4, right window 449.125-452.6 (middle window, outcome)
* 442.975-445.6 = -0.03 mag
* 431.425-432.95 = -0.10 mag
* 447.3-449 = -0.05 mag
